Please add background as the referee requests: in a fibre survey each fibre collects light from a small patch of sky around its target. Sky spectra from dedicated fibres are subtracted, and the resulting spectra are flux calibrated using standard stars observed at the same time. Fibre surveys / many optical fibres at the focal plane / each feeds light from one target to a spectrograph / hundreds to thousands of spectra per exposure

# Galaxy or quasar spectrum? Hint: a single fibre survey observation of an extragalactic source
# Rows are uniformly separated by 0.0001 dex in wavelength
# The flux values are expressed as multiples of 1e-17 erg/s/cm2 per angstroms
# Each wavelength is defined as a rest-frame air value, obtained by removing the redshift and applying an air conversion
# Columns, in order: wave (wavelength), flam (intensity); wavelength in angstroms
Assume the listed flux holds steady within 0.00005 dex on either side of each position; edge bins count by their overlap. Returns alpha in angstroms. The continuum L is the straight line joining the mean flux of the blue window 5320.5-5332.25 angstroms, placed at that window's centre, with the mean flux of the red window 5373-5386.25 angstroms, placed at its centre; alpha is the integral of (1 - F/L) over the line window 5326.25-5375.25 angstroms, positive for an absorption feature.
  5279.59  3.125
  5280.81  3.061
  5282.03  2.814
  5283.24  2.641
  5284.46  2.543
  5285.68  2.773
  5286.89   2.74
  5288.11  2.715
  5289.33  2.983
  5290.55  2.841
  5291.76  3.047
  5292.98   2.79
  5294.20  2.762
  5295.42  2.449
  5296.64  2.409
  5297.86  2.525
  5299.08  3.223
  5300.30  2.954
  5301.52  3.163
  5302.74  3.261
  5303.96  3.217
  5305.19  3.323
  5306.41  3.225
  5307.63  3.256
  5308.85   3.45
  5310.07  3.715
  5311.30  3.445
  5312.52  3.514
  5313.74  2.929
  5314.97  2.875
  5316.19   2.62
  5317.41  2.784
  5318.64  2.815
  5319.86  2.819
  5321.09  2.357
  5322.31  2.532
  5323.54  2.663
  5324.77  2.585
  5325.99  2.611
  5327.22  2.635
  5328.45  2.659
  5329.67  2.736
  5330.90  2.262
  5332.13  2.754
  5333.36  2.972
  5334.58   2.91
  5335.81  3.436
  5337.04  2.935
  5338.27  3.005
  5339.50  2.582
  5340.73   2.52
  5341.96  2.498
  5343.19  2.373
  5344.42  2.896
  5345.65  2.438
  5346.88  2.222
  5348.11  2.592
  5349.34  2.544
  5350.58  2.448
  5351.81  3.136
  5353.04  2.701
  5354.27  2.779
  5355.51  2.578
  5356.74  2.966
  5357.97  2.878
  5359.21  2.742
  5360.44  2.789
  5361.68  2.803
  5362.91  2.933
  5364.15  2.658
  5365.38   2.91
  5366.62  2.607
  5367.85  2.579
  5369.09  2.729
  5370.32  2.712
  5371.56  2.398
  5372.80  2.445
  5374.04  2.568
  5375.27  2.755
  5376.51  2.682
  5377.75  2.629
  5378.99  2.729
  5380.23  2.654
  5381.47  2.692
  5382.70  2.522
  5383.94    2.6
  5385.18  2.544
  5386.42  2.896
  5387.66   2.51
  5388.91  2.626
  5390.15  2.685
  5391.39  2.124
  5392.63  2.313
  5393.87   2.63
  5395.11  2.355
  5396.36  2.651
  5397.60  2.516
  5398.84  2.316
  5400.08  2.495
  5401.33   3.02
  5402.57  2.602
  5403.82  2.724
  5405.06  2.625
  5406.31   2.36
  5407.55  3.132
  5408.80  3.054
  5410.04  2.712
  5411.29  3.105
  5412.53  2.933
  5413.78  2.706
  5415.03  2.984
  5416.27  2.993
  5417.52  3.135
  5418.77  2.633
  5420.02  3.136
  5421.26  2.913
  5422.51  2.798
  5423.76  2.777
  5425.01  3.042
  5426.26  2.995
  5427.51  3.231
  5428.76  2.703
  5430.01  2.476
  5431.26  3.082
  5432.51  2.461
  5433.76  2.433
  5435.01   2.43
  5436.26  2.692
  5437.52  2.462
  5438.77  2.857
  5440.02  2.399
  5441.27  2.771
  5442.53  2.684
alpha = -1.8 angstroms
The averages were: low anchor 2.57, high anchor 2.64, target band 2.7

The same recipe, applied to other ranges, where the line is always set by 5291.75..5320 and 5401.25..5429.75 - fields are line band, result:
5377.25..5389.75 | 1.2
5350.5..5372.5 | 1.5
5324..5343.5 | 1.7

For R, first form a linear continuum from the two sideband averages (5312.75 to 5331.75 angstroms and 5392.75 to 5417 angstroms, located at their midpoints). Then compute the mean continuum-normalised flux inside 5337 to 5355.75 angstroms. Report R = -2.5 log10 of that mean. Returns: 0.02 mag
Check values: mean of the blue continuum 2.68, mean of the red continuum 2.73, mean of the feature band 2.63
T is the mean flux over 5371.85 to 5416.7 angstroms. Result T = 2.66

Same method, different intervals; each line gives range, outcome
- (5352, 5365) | 2.8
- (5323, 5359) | 2.7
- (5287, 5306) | 2.91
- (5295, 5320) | 3.06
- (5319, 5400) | 2.65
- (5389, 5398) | 2.48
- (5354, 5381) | 2.7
